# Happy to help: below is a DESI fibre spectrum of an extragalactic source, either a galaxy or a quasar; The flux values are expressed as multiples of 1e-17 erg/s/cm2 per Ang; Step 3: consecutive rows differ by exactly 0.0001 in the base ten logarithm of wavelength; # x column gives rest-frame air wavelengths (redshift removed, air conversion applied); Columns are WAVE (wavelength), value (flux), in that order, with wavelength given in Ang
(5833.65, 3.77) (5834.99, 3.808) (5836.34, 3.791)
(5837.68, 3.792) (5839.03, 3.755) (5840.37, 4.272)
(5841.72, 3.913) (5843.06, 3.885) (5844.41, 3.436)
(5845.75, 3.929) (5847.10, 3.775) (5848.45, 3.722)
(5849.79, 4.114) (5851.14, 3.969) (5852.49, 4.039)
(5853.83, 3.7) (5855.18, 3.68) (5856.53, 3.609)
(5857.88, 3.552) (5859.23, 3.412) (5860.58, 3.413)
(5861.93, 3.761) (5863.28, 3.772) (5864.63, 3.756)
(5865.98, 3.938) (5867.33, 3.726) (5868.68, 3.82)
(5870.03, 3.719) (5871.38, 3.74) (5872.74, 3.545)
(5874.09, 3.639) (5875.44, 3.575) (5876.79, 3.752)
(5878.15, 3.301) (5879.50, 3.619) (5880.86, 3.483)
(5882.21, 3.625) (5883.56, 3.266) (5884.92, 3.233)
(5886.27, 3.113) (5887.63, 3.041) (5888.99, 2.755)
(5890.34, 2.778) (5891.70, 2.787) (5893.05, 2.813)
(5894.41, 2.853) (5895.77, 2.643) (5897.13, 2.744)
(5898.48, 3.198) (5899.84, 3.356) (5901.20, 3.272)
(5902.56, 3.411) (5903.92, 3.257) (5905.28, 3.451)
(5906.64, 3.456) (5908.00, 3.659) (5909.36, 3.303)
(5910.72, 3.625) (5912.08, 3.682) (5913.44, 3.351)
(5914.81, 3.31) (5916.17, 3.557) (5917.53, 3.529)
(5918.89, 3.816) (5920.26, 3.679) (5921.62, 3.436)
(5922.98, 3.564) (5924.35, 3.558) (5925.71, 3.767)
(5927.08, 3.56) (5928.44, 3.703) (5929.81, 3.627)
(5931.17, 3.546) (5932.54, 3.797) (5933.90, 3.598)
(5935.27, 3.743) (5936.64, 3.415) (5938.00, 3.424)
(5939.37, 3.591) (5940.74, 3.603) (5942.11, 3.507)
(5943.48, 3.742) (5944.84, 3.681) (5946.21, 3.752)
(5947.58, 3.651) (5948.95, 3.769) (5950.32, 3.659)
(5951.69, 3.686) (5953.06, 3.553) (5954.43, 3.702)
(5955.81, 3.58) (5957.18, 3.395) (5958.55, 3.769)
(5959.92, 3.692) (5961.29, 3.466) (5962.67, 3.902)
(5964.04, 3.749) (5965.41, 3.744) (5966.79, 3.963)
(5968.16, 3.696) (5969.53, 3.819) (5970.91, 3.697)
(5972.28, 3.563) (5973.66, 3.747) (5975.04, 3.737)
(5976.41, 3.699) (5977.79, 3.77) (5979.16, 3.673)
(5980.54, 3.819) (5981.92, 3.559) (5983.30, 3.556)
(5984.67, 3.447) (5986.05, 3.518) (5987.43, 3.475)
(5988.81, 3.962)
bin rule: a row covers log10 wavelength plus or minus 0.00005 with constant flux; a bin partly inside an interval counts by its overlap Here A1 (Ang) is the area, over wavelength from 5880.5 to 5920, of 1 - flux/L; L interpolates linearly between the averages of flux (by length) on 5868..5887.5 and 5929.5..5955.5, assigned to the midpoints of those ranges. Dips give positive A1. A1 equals 3.34 Ang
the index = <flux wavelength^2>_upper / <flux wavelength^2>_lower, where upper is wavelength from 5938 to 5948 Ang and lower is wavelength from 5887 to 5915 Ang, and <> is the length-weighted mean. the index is 1.2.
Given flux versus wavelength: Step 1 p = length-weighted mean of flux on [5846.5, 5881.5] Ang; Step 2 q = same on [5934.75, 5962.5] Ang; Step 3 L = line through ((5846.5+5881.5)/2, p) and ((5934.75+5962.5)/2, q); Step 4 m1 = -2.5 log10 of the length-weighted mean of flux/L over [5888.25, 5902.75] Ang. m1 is 0.237 mag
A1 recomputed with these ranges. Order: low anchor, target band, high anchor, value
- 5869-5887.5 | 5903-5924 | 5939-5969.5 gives 0.4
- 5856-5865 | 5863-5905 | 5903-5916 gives 2.4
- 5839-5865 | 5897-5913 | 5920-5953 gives 1.3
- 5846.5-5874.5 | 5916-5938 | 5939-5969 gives 0.5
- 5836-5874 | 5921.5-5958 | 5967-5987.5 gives 0.8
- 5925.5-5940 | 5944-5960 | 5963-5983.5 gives 0.0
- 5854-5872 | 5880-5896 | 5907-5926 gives 2.5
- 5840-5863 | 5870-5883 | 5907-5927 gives 0.3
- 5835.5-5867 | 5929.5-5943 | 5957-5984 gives 0.5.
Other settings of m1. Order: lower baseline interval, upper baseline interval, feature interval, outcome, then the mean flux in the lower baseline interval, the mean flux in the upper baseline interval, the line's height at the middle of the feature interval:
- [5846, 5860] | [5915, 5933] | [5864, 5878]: 0.005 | 3.76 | 3.62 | 3.72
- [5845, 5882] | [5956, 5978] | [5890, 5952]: 0.076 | 3.7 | 3.71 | 3.71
